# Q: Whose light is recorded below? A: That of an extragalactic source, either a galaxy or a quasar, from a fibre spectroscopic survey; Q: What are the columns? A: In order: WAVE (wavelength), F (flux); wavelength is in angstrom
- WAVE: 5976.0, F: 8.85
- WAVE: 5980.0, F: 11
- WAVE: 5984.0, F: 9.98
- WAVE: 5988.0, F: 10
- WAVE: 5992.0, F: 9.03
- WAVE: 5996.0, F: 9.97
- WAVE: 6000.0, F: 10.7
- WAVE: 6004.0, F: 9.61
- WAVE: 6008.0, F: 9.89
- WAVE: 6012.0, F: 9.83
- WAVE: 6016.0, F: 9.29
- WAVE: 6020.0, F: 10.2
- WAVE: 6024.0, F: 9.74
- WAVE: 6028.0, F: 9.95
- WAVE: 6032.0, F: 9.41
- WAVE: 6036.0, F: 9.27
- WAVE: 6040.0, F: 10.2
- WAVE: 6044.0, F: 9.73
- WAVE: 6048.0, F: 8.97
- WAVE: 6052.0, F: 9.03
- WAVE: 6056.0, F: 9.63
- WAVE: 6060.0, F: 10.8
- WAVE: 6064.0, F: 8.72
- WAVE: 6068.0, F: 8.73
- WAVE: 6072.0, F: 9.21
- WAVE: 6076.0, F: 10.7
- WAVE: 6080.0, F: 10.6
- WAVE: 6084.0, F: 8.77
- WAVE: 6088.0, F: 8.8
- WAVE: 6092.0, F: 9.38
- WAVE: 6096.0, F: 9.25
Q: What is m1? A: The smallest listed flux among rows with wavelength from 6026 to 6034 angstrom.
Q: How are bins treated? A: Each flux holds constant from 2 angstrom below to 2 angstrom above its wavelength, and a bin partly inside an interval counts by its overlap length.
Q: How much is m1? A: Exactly 9.41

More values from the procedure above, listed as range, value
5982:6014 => 9.03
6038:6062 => 8.97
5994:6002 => 9.97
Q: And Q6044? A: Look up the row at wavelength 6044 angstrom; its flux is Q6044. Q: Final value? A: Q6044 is 9.73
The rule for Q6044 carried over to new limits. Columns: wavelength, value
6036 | 9.27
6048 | 8.97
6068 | 8.73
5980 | 11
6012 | 9.83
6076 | 10.7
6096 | 9.25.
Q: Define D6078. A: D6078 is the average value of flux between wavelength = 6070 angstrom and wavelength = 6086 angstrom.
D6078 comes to 9.82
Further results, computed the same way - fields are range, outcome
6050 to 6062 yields 9.82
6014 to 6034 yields 9.72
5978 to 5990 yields 10.3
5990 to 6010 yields 9.84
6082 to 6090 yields 8.79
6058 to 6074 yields 9.37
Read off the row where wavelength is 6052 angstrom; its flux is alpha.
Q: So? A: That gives 9.03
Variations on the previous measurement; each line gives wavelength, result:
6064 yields 8.72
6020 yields 10.2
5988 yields 10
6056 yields 9.63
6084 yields 8.77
